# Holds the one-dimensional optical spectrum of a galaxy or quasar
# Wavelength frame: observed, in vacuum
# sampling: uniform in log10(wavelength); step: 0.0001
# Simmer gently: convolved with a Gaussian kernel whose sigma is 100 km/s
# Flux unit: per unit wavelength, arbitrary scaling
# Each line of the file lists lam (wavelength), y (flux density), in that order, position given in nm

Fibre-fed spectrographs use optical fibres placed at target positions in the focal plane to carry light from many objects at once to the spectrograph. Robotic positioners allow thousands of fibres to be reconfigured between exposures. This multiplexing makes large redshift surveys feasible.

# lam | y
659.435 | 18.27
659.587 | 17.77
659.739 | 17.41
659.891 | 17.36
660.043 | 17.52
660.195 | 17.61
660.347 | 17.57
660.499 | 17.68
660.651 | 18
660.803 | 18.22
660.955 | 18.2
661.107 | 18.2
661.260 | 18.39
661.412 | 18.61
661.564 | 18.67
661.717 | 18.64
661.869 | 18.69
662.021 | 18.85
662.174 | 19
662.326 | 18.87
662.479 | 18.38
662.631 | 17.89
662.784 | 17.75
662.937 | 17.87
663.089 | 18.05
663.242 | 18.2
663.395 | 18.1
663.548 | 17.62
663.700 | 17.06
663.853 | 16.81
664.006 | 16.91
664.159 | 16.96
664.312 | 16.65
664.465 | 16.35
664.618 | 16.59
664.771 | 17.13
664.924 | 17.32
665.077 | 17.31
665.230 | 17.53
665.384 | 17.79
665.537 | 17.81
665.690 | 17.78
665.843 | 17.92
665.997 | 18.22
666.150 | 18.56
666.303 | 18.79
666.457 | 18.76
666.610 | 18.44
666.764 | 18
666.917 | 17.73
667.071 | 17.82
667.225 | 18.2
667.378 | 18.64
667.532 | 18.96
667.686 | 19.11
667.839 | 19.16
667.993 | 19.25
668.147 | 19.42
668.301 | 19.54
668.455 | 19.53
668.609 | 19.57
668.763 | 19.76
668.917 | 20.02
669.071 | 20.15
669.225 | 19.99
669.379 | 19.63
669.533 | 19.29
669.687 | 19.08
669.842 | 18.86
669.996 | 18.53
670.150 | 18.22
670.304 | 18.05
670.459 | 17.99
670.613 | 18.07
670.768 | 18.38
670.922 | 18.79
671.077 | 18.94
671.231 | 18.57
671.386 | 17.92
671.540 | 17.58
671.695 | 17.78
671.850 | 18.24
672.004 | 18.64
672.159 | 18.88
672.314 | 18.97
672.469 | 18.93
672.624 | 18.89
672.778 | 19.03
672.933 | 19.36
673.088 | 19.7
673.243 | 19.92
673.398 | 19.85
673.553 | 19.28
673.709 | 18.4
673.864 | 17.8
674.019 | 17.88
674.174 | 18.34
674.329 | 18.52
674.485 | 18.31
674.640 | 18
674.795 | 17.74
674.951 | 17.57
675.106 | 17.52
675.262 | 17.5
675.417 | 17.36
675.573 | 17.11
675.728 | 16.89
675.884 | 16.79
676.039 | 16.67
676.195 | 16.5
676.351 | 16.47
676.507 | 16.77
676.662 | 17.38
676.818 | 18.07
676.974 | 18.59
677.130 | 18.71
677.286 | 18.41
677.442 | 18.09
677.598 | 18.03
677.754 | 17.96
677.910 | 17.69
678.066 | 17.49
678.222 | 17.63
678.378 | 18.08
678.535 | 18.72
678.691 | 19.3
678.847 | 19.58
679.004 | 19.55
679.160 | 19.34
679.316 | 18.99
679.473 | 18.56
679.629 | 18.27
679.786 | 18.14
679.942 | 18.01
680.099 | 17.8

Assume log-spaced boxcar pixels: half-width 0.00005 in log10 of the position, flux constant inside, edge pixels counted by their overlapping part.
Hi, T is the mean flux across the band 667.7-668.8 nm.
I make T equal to 19.4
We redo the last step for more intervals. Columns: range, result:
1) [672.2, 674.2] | 19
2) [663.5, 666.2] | 17.3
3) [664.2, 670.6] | 18.5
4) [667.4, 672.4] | 18.9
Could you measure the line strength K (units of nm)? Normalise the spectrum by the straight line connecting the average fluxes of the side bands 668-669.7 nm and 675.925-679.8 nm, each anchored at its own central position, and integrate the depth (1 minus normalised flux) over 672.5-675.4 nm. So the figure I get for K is 0.040 nm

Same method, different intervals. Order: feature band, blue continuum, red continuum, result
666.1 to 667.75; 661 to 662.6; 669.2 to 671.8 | 0.01 nm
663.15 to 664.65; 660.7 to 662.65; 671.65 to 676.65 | 0.11 nm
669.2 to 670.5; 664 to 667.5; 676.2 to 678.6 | -0.08 nm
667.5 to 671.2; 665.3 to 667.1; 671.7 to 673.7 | -0.10 nm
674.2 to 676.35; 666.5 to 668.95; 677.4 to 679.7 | 0.14 nm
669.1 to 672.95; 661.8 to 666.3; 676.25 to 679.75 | -0.15 nm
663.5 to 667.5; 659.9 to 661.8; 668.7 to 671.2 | 0.19 nm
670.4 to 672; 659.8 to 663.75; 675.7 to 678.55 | -0.04 nm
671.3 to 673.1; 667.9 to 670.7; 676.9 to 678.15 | 0.02 nm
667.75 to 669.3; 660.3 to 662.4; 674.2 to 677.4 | -0.14 nm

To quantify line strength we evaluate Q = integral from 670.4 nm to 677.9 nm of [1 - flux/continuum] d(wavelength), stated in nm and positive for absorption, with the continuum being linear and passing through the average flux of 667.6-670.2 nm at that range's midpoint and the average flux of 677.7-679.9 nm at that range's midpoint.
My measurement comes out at 0.31 nm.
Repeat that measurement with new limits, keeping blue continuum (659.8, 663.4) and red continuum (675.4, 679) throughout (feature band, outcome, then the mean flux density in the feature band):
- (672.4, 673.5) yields -0.091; 19.4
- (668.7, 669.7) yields -0.097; 19.8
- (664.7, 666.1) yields 0.032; 17.7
